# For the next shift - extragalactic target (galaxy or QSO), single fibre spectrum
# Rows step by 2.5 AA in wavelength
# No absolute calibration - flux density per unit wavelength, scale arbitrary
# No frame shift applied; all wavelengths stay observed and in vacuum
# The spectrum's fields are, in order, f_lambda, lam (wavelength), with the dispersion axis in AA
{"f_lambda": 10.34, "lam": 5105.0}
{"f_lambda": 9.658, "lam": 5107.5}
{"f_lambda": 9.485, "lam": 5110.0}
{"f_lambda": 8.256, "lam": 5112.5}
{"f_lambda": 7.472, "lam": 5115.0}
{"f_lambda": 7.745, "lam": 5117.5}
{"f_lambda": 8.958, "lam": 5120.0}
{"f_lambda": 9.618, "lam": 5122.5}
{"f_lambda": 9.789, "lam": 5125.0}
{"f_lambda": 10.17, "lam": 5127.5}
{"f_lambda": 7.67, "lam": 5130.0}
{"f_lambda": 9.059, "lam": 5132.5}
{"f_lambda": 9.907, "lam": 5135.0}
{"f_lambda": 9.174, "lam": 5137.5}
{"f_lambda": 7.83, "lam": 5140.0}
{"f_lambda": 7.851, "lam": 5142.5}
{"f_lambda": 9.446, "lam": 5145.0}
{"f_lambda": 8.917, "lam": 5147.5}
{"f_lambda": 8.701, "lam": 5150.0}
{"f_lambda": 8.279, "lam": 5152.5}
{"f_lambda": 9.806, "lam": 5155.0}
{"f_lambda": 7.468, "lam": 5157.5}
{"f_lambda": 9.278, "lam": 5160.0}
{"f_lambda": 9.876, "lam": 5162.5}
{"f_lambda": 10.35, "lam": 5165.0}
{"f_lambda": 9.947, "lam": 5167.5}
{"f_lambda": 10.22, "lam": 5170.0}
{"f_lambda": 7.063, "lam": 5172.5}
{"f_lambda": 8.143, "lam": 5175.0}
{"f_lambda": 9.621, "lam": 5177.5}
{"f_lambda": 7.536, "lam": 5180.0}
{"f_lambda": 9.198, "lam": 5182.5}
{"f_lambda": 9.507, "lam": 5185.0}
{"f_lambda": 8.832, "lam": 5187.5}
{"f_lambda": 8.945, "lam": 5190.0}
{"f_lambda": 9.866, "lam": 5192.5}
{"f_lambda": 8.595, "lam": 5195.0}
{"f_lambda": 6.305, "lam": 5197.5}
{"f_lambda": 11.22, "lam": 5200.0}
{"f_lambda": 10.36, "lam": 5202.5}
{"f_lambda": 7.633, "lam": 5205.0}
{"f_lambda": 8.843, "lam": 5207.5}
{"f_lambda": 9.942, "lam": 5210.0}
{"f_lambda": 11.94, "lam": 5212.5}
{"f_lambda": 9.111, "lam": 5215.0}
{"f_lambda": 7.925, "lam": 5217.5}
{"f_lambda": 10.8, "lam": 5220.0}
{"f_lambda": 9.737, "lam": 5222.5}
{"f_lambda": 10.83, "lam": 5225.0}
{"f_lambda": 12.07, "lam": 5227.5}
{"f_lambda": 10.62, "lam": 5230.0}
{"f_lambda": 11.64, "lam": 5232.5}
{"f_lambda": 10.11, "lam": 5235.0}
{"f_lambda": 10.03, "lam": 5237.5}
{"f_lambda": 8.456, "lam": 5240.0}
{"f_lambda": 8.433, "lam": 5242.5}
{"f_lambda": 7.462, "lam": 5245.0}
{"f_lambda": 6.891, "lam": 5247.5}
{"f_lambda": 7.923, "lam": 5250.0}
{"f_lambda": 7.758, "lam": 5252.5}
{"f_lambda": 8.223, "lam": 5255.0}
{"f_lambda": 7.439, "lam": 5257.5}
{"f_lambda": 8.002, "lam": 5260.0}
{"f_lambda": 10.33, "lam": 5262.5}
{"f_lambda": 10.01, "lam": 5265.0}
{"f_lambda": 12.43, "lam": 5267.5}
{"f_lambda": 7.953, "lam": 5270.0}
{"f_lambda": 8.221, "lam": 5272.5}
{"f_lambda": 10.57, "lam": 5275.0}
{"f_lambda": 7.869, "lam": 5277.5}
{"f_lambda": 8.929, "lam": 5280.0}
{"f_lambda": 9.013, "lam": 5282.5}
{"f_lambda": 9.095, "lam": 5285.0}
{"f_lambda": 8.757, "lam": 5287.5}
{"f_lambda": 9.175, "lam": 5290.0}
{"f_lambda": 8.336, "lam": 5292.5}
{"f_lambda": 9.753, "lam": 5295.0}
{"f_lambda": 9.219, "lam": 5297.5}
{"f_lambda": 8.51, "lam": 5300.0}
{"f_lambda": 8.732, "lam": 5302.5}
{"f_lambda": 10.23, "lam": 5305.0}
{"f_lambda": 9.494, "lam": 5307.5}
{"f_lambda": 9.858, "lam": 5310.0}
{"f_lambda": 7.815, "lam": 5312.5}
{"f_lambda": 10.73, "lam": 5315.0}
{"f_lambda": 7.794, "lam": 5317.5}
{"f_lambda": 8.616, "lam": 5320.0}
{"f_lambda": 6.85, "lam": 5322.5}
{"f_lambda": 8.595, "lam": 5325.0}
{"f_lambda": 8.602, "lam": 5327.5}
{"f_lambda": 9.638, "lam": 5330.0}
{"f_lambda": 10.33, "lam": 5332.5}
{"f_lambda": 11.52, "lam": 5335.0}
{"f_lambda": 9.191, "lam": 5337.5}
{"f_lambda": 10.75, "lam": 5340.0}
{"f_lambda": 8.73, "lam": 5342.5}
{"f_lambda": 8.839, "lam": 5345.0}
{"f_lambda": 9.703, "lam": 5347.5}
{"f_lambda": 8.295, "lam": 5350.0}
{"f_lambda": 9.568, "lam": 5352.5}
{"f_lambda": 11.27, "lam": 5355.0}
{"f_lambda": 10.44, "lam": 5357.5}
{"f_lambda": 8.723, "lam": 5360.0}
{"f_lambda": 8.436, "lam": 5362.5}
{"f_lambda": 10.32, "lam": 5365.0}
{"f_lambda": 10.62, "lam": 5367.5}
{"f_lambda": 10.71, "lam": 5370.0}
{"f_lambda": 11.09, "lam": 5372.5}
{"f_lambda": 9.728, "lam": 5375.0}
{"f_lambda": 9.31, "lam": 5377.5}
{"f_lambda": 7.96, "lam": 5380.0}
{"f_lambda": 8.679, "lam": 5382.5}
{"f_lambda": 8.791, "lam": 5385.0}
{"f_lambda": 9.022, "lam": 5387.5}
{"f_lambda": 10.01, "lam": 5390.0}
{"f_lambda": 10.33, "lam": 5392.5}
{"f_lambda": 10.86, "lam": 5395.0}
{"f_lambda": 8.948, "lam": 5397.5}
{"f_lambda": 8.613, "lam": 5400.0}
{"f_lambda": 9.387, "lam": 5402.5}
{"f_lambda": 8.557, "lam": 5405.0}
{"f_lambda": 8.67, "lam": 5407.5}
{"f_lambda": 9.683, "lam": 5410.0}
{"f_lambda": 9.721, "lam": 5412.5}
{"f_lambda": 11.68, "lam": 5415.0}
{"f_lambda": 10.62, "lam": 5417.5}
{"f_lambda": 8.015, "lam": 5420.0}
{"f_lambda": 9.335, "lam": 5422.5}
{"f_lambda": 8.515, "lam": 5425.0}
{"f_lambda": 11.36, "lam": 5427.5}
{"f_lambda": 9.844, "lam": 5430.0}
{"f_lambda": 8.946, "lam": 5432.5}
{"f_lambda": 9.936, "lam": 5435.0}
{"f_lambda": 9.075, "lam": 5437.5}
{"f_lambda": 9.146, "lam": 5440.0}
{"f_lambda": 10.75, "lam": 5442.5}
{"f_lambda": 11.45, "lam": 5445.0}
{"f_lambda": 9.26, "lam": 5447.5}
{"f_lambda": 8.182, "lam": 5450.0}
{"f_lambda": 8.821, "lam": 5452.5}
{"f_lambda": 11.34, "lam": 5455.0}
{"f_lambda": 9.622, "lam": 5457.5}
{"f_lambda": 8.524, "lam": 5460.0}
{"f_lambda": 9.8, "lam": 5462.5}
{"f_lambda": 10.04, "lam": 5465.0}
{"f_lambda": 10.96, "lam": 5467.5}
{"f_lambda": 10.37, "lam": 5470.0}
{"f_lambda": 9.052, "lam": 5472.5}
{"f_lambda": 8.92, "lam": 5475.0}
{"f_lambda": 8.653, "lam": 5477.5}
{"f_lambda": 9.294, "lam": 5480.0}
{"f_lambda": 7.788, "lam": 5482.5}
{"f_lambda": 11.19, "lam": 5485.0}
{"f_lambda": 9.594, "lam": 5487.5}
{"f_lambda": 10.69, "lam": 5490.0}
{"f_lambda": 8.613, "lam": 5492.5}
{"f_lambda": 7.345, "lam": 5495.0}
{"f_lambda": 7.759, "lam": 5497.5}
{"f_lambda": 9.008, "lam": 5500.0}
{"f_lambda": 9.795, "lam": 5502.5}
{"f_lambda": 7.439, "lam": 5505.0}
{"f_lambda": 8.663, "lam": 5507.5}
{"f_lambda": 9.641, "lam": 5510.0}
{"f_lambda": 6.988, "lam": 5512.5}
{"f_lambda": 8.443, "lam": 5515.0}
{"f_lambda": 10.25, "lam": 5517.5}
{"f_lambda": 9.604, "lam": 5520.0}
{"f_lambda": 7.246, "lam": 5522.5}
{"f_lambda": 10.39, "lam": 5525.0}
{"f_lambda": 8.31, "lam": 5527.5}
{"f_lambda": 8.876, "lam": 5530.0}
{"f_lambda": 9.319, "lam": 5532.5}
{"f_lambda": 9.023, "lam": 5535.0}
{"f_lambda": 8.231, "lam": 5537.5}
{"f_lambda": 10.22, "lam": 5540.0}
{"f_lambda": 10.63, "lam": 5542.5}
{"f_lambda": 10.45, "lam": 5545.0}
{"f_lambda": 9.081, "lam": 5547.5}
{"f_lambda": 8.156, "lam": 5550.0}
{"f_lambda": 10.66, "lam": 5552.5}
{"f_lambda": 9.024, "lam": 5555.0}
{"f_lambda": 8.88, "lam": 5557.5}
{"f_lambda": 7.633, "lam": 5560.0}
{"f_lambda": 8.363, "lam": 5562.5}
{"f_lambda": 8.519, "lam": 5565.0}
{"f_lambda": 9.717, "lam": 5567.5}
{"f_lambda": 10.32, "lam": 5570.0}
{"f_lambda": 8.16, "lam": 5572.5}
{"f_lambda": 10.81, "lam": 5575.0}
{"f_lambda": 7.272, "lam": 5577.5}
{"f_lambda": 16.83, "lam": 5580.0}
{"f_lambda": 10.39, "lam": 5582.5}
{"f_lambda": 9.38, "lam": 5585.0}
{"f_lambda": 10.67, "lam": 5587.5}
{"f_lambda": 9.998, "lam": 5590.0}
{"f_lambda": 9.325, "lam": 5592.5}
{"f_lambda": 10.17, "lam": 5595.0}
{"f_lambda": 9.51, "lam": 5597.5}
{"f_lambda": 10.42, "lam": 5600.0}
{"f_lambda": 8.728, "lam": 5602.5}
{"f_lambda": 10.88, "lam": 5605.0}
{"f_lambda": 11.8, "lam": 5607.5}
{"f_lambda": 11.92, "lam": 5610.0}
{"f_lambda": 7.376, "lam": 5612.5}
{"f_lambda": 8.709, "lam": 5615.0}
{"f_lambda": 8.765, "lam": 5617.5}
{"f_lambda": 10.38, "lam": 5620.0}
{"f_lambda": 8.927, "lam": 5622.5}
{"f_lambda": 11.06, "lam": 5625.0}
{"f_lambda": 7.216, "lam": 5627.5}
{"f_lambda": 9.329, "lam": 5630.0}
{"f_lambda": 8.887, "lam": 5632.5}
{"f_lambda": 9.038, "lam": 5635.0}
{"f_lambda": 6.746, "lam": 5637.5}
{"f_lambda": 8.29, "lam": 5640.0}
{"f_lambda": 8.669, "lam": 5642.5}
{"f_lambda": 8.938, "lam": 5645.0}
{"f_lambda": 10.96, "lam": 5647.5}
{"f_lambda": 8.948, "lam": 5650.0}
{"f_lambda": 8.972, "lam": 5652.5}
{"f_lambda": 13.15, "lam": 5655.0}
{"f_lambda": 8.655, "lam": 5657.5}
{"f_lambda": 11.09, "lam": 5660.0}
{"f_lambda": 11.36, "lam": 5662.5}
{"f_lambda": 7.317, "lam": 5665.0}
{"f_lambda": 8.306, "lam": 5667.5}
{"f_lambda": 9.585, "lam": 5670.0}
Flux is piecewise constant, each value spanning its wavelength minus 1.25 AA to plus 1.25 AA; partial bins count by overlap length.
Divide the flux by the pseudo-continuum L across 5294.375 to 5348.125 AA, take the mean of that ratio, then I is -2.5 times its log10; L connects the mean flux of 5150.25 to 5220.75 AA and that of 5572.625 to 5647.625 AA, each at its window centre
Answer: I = 0.01 mag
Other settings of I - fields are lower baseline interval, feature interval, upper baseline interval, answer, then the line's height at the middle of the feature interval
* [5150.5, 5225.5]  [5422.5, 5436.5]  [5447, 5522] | -0.06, 9.18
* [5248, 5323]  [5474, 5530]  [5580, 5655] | 0.06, 9.39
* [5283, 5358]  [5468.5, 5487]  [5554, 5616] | 0.03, 9.58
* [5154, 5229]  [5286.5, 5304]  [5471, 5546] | 0.04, 9.26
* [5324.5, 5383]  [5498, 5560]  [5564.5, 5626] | 0.10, 9.92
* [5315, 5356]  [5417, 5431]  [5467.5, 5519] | -0.05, 9.15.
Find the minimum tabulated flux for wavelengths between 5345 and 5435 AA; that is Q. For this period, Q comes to 7.96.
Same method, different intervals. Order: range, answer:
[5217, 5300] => 6.891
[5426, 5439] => 8.946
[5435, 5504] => 7.345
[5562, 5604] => 7.272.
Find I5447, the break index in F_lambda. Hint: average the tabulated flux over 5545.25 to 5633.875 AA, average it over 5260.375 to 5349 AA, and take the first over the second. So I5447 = 1.04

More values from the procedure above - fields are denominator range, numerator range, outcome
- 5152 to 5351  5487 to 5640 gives 1.02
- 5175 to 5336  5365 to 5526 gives 1.03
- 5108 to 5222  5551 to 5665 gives 1.07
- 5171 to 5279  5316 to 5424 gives 1.03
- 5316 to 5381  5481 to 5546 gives 0.96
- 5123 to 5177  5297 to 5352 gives 1.02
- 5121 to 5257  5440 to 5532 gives 1.01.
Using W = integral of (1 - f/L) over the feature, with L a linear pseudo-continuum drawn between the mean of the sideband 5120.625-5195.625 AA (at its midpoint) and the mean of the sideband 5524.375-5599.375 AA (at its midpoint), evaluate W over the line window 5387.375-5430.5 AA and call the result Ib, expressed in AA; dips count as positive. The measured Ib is -1.1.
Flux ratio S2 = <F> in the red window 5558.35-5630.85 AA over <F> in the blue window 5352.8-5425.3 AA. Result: 1.01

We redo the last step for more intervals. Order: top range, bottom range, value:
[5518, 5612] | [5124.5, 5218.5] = 1.07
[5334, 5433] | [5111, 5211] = 1.08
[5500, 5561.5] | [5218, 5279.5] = 0.97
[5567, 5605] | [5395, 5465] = 1.06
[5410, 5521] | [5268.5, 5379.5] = 1.01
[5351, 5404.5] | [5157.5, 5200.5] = 1.07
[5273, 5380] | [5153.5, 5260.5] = 1.02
